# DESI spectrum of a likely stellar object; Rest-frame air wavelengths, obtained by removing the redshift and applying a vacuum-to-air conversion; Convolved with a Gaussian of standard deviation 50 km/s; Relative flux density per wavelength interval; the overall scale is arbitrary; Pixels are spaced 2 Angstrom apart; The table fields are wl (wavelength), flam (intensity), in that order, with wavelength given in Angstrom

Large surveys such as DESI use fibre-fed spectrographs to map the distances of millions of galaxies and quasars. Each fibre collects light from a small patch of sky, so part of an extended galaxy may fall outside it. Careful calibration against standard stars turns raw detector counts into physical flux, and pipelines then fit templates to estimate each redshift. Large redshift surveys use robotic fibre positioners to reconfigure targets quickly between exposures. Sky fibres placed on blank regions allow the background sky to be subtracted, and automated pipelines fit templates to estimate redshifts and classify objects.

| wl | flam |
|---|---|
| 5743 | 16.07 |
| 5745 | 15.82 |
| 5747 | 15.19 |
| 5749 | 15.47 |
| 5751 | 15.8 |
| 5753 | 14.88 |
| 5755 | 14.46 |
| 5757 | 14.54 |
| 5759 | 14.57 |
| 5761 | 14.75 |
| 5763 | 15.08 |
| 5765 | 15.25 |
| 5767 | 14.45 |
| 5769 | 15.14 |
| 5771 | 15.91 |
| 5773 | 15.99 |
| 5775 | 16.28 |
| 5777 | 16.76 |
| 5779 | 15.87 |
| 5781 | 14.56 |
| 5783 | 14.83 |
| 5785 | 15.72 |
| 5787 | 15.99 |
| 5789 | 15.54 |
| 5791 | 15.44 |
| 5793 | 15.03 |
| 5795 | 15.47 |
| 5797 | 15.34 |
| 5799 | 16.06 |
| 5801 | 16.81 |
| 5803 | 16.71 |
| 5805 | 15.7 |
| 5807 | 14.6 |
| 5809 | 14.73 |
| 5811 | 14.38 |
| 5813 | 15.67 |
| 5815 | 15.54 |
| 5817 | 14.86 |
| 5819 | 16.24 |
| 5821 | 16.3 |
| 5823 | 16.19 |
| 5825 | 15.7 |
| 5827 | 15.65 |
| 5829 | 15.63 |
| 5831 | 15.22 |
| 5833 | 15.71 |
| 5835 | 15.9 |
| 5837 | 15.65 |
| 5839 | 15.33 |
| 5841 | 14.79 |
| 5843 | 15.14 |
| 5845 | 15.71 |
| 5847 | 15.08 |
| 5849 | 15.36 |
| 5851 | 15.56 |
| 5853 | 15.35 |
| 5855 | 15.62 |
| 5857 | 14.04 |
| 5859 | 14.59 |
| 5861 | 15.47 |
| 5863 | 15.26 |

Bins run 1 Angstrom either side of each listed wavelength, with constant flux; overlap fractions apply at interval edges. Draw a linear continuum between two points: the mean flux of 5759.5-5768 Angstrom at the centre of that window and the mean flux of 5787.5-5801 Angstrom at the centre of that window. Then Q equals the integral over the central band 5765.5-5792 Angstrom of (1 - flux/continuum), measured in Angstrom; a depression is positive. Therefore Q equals -0.6 Angstrom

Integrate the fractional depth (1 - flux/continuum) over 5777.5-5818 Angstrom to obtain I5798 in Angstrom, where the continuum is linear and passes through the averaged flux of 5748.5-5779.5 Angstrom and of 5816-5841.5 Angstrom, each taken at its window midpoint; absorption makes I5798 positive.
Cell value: 0.1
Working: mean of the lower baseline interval 15.3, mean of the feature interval 15.5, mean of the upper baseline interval 15.6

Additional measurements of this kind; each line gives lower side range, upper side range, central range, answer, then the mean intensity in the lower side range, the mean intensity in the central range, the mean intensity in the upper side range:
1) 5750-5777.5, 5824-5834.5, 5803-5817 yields 0.3 Angstrom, 15.2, 15.2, 15.6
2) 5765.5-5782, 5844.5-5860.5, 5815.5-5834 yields -0.5 Angstrom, 15.6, 15.7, 15.2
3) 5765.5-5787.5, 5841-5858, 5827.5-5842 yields -0.2 Angstrom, 15.6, 15.5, 15.2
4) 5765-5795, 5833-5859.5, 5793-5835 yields -0.6 Angstrom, 15.5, 15.6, 15.3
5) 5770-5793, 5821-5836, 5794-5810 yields 0.0 Angstrom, 15.7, 15.7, 15.8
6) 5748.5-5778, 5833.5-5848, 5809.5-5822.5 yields -0.1 Angstrom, 15.3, 15.5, 15.4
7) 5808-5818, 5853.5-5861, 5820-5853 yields -1.3 Angstrom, 15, 15.6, 14.9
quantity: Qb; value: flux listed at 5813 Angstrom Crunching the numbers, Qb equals 15.67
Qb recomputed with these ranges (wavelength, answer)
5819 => 16.24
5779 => 15.87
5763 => 15.08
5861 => 15.47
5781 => 14.56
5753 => 14.88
